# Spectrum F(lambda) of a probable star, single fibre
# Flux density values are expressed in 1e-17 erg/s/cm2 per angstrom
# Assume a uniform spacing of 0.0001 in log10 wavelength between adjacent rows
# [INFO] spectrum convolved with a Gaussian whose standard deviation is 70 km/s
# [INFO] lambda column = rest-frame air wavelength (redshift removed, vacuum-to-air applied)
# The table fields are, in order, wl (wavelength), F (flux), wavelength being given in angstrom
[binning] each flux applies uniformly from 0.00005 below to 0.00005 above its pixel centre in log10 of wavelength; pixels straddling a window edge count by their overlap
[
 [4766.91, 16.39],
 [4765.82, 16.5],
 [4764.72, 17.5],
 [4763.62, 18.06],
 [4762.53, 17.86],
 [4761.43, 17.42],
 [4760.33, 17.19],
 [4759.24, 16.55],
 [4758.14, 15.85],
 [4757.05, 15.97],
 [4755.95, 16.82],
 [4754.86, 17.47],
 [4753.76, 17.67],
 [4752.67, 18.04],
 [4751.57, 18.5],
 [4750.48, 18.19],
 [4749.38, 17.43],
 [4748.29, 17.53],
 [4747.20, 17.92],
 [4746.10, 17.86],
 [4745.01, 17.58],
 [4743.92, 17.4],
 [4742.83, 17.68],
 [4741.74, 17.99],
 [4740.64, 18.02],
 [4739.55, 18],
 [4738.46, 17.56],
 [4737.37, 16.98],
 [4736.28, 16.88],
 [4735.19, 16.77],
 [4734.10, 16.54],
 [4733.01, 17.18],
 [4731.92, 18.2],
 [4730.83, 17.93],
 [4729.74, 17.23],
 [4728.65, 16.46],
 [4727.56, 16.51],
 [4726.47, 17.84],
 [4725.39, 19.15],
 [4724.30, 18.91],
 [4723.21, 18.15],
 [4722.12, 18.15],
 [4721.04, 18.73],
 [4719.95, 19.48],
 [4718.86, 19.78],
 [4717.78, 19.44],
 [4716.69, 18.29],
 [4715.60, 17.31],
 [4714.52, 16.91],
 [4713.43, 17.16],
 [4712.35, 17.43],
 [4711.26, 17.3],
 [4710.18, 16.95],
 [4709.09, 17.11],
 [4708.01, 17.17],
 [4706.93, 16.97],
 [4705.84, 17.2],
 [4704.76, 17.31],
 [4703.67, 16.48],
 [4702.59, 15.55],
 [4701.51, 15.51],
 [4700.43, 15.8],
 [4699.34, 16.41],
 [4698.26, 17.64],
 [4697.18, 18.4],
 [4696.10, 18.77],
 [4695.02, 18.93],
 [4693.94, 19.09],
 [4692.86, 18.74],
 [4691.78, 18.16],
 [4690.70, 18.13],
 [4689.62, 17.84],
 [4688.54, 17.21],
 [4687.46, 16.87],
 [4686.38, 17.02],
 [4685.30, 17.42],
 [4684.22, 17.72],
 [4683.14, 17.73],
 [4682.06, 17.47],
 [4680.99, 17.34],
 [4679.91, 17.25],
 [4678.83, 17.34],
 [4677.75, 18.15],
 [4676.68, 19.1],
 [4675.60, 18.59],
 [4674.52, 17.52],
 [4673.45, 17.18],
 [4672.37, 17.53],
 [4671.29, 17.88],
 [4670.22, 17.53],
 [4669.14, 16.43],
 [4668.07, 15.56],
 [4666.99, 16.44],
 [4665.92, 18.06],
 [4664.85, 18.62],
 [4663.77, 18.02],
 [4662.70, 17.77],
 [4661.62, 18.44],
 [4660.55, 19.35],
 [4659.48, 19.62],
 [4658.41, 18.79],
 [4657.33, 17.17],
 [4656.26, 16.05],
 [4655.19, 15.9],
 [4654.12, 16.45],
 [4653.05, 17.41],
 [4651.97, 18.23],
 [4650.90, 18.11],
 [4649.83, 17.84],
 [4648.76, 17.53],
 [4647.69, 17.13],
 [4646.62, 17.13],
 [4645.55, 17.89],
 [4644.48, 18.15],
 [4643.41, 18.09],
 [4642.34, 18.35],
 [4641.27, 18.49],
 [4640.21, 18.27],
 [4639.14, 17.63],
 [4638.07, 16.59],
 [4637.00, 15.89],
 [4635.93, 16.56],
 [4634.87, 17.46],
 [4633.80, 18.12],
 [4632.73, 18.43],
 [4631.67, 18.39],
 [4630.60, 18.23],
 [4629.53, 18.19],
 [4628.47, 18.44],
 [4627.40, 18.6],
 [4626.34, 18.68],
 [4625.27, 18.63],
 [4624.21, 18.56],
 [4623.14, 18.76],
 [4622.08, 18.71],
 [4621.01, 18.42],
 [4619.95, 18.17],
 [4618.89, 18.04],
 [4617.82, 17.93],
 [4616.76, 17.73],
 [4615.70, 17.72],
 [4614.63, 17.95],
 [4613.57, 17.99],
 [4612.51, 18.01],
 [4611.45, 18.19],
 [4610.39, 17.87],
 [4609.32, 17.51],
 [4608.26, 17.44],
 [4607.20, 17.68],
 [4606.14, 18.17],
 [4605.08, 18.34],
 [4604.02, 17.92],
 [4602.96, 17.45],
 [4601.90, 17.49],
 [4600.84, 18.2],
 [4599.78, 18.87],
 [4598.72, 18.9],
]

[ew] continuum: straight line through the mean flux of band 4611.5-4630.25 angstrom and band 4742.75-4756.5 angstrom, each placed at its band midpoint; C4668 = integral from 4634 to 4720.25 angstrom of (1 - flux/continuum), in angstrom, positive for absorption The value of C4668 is 2.05 angstrom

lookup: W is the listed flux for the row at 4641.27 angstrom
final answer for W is 18.49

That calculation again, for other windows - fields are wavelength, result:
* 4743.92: 17.4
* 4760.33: 17.19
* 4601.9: 17.49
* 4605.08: 18.34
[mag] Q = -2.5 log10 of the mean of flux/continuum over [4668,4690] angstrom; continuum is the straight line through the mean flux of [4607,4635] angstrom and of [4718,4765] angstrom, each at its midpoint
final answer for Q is 0.03 mag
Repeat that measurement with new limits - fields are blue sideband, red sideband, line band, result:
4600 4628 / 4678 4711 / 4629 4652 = 0.01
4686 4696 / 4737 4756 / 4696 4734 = 0.02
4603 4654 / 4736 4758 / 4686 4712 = 0.02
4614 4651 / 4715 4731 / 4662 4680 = 0.03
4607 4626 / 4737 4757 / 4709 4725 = -0.02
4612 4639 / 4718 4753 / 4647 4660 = 0.03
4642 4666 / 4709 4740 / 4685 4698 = -0.02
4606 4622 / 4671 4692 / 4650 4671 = 0.01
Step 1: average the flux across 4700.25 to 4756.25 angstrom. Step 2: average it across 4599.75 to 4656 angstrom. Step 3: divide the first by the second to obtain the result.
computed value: 1.0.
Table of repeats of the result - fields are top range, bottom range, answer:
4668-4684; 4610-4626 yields 0.97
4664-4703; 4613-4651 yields 0.98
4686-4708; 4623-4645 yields 0.97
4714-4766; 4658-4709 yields 1.00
